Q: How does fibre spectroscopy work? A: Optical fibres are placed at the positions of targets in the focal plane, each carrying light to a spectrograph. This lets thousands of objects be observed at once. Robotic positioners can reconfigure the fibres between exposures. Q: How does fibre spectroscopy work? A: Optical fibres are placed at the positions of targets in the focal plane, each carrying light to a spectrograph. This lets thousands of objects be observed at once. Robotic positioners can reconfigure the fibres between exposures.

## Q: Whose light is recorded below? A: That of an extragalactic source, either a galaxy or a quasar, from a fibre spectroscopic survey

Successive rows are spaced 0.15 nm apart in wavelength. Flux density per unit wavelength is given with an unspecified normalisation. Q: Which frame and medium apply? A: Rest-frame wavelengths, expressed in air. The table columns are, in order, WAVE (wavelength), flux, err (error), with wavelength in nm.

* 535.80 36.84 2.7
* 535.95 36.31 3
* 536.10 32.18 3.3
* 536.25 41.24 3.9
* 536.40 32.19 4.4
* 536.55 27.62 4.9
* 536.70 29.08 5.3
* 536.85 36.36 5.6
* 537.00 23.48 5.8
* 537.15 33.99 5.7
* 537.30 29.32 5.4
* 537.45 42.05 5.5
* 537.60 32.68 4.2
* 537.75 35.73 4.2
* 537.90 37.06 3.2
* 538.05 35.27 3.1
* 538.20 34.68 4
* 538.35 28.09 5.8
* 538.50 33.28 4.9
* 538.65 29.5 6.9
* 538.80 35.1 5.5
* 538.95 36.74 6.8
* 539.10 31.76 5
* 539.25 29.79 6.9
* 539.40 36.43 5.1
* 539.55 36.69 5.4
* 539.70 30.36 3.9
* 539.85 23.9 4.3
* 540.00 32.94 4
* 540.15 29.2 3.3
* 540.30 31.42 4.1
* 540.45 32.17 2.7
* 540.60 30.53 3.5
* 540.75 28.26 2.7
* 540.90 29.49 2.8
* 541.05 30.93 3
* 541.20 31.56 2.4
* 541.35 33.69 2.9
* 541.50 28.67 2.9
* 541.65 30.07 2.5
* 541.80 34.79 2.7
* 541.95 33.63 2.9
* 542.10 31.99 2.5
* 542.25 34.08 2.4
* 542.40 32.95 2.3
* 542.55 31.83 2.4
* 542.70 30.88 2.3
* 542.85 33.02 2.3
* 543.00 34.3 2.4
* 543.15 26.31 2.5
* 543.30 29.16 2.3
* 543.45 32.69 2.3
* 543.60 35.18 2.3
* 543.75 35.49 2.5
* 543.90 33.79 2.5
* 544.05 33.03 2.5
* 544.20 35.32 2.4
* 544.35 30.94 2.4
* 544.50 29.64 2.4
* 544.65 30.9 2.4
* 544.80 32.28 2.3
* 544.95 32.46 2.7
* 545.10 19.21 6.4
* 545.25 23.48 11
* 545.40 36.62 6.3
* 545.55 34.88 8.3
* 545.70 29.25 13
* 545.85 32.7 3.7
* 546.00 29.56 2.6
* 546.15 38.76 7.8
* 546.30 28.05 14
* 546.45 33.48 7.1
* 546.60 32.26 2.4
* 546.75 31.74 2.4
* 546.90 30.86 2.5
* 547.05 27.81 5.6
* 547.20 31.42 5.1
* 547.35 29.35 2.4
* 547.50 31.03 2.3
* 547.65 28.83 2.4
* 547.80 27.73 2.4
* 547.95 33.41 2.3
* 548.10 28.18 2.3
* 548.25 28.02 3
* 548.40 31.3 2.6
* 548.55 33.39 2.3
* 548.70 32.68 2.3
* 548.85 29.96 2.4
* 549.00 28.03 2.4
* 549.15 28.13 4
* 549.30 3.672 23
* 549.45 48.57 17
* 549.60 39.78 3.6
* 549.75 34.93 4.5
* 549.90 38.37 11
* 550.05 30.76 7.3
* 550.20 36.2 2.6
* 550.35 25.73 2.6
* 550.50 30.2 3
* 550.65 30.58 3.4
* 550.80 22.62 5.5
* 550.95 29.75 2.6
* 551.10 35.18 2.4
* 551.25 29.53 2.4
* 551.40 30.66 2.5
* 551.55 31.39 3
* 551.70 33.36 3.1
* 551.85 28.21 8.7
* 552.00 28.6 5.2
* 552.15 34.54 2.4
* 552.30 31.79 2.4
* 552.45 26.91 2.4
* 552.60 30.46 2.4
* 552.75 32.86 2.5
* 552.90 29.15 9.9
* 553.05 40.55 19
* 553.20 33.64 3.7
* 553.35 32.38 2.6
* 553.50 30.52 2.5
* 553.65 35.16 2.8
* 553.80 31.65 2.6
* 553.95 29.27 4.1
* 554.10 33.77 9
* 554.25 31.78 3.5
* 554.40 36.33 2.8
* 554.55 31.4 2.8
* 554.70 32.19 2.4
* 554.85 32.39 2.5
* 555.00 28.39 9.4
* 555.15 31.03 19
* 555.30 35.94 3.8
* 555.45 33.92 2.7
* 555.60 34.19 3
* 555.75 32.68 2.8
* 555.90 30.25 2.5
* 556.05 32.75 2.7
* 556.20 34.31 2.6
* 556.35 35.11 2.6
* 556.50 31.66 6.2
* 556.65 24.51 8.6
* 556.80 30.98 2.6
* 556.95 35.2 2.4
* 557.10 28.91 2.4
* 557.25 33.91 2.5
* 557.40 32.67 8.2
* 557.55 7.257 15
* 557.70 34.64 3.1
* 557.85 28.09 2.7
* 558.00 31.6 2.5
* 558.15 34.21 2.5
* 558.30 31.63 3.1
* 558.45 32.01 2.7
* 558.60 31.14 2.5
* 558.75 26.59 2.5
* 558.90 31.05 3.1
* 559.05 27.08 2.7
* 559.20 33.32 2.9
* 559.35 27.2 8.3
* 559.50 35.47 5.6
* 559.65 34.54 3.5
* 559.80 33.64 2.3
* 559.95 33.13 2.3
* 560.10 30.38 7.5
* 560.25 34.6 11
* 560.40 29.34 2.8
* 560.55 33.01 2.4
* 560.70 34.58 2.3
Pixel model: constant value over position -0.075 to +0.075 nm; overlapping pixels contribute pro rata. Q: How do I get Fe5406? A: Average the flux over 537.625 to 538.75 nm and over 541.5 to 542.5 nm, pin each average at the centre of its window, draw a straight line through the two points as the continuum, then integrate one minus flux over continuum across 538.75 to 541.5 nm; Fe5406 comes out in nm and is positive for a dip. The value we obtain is 0.11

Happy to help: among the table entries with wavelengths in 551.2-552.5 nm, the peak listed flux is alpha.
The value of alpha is 34.54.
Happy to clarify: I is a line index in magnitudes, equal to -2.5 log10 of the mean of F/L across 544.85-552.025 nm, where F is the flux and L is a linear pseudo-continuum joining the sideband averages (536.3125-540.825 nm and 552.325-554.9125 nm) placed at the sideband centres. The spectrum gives 0.06 mag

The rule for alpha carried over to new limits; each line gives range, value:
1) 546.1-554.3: 48.57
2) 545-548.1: 38.76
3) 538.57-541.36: 36.74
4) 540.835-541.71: 33.69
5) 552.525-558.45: 40.55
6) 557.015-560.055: 35.47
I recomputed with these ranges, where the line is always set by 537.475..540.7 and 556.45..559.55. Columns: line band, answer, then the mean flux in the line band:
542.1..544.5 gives -0.015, 32.5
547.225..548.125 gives 0.052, 29.9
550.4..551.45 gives 0.045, 29.7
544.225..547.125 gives 0.029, 30.9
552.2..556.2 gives -0.068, 32.4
